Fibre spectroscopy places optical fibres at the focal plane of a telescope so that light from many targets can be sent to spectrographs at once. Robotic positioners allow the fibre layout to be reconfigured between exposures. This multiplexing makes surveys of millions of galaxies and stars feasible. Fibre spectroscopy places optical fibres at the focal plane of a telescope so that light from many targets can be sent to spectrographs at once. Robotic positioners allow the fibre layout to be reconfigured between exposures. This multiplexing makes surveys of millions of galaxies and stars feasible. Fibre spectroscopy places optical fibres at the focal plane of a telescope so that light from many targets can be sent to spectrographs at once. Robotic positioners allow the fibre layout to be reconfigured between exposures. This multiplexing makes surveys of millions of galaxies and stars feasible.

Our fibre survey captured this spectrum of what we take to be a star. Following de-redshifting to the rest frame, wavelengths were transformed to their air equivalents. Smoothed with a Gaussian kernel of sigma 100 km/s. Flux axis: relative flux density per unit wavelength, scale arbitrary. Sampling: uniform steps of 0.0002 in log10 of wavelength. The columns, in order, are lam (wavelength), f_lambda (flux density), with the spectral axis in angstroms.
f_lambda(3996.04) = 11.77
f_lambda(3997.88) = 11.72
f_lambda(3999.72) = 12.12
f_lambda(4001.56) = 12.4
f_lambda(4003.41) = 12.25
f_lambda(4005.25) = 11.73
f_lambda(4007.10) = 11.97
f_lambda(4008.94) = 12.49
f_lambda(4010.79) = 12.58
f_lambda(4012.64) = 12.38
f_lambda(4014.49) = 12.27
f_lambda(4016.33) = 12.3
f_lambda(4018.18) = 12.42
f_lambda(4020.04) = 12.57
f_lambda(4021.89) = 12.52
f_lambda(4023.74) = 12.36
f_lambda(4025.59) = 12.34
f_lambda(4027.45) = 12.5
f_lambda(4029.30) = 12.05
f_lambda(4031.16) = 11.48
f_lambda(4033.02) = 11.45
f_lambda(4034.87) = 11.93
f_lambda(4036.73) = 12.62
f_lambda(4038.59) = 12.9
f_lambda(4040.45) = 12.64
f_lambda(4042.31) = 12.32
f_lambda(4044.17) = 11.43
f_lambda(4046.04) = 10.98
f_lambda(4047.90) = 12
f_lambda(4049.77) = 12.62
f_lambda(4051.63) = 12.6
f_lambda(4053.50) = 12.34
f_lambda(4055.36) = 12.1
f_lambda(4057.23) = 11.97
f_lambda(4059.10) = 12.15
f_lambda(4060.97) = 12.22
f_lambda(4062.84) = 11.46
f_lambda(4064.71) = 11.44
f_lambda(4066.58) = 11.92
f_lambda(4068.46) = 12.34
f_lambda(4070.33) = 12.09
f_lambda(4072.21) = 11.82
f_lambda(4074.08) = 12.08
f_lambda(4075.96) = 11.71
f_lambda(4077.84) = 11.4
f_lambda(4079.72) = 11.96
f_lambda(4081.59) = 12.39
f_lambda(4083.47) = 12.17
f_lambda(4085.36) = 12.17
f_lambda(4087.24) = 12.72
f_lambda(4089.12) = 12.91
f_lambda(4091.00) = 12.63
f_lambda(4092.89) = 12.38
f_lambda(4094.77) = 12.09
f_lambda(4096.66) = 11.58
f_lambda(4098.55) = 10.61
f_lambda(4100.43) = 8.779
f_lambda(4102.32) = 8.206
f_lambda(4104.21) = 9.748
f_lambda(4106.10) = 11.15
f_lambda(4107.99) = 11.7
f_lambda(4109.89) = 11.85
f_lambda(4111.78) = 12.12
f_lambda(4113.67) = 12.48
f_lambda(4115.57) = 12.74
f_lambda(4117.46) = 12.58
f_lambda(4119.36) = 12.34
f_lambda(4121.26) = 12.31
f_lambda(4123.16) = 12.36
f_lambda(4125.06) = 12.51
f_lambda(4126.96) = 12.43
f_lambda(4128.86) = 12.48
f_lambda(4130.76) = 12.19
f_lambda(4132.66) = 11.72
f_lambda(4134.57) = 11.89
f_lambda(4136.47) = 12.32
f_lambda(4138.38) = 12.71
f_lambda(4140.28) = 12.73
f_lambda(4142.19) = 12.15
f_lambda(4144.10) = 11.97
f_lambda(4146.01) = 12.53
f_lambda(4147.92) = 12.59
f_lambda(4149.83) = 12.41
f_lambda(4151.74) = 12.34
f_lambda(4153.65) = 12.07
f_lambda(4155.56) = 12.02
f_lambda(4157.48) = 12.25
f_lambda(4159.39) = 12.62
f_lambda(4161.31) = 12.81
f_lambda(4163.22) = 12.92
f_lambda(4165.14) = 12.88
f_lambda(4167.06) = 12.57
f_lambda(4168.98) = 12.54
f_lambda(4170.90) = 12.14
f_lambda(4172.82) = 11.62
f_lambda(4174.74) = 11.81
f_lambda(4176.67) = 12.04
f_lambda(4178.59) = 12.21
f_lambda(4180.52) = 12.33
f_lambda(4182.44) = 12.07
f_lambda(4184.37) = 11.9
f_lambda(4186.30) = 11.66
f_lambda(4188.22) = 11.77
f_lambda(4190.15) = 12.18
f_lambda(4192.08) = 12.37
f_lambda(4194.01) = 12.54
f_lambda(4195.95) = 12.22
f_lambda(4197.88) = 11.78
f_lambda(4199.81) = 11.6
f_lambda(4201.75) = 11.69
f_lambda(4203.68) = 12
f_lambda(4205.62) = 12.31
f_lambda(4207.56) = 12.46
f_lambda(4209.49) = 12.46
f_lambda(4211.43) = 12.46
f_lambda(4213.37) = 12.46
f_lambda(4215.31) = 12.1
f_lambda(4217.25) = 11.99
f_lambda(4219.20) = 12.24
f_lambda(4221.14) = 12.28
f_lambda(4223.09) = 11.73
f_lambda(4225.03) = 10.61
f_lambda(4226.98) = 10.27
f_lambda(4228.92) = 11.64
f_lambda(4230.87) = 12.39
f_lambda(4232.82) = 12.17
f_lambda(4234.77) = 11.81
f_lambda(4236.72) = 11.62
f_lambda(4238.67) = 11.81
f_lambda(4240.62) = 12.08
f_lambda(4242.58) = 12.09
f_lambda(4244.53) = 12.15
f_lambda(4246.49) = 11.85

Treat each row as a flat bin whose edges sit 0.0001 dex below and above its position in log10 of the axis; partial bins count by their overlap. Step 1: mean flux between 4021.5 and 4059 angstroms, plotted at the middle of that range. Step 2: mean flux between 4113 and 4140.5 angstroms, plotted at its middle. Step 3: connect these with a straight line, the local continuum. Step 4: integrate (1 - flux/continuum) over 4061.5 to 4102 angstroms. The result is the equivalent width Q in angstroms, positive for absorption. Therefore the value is 1.6 angstroms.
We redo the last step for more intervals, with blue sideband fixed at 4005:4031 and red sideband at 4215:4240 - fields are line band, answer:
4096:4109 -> 2.0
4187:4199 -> -0.3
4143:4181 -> -1.3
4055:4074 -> 0.4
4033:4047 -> 0.2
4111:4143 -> -0.9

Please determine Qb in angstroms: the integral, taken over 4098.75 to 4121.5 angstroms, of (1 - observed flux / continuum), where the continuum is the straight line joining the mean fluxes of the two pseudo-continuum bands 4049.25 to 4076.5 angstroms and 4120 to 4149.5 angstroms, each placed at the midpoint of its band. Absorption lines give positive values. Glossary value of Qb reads 1.8 angstroms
